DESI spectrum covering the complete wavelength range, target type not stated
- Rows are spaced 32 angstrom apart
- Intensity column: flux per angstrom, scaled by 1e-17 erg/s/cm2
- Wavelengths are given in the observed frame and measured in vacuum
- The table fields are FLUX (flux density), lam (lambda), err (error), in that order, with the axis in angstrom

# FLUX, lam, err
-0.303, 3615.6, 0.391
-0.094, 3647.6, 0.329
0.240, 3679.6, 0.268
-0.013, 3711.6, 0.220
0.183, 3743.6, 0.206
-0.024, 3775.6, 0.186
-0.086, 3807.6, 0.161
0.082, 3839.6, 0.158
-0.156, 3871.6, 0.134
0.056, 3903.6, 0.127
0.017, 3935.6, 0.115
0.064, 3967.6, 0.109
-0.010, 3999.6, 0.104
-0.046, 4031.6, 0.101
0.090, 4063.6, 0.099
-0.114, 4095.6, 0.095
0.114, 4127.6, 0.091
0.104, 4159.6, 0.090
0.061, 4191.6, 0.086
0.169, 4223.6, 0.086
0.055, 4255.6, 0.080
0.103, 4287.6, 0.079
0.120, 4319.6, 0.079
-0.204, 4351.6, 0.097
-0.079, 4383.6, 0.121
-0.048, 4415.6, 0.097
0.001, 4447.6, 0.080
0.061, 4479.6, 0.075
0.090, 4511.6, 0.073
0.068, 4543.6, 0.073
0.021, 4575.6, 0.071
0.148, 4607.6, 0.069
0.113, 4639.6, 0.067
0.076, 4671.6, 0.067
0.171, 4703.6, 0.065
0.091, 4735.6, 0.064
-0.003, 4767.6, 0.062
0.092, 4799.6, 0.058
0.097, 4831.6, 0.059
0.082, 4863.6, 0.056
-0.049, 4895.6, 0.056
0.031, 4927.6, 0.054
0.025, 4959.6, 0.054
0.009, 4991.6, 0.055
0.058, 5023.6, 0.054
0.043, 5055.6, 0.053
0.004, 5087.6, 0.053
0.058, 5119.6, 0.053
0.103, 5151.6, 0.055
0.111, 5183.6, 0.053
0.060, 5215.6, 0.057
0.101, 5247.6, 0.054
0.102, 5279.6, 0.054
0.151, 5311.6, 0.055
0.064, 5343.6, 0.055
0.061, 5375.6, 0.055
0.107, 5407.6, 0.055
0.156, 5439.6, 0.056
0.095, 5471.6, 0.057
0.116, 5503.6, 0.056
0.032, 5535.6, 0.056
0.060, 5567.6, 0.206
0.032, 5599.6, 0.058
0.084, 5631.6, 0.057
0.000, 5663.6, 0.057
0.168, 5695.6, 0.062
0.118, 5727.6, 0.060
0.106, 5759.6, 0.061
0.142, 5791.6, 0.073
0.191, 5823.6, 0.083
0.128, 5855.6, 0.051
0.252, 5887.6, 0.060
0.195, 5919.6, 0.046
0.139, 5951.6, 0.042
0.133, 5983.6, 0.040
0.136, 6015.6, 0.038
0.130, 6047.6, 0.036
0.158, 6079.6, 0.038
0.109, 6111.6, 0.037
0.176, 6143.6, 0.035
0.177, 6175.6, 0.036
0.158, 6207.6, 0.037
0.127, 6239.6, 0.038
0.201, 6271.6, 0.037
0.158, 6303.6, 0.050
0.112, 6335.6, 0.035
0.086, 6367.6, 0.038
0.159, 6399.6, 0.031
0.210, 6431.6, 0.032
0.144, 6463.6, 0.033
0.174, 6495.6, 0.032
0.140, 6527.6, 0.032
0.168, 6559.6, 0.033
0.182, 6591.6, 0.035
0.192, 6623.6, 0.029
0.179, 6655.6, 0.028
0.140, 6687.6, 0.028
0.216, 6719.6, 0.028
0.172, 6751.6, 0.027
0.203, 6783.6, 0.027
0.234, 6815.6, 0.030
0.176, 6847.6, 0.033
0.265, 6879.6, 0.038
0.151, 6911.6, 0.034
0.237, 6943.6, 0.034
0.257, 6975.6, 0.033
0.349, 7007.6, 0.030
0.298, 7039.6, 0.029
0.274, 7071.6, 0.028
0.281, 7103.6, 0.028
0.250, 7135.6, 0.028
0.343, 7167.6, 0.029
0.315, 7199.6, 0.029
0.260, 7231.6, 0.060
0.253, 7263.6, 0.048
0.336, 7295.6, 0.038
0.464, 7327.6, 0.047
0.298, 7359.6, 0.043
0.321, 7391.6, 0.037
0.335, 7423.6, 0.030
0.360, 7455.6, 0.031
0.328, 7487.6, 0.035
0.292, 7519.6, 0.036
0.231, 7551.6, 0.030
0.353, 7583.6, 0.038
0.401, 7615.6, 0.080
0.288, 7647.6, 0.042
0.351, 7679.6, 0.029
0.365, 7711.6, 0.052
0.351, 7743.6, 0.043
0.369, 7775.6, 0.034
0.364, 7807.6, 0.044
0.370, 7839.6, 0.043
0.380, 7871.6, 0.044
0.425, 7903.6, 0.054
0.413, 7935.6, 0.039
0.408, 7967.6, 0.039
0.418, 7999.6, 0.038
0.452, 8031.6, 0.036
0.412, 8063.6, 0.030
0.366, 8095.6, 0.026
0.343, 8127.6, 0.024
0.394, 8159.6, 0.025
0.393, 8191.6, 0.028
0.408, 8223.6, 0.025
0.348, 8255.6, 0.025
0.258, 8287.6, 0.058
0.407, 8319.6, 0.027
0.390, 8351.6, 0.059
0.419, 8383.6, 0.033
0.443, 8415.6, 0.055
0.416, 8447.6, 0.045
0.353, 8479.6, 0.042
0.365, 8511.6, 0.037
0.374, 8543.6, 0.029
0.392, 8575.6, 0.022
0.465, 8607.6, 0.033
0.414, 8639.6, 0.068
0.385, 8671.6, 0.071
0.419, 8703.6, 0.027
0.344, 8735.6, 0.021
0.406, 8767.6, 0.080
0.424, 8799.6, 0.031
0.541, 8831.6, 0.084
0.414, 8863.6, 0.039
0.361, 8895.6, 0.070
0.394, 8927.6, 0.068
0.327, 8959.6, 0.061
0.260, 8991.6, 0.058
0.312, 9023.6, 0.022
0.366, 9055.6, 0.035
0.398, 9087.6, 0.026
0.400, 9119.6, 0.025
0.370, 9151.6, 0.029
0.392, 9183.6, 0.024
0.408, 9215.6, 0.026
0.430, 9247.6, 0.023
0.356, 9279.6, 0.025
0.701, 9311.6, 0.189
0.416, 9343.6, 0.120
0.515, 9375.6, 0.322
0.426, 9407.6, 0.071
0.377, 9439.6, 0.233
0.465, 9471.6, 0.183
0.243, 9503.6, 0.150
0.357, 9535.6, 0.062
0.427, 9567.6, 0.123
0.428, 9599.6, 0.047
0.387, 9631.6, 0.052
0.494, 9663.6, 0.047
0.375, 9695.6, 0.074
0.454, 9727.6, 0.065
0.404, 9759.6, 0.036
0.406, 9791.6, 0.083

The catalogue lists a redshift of 0.74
